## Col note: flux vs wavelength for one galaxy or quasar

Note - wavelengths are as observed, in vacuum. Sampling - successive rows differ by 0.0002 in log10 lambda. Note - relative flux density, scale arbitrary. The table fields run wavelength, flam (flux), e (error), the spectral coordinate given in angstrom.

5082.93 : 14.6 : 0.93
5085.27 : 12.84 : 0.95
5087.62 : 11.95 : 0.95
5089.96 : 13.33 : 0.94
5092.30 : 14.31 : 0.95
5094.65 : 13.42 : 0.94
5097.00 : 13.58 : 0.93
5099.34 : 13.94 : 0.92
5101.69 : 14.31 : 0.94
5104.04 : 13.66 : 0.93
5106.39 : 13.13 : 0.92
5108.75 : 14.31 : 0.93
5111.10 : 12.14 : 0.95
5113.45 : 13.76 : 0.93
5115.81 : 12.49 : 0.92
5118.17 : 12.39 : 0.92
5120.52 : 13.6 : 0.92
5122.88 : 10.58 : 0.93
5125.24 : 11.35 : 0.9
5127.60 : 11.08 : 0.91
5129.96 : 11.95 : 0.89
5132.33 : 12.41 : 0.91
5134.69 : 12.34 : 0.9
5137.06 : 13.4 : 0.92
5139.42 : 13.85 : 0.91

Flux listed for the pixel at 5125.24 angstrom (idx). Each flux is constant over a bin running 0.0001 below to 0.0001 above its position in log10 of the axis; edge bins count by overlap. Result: 11.35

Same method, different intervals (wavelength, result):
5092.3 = 14.31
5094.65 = 13.42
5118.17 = 12.39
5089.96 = 13.33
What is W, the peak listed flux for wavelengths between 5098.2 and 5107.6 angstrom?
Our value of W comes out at 14.31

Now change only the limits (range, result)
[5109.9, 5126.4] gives 13.76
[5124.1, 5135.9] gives 12.41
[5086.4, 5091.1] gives 13.33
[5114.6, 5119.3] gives 12.49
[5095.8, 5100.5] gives 13.94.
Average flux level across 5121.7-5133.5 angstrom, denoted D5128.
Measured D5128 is 11.5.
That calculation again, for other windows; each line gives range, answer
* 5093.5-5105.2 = 13.8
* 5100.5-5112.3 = 13.5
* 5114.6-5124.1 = 12.3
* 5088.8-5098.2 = 13.7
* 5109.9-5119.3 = 12.7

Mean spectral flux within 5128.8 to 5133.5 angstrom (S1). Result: 12.2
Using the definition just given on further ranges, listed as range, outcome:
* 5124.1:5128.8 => 11.2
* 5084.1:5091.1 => 12.7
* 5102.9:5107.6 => 13.4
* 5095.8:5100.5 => 13.8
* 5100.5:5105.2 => 14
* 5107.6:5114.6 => 13.4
